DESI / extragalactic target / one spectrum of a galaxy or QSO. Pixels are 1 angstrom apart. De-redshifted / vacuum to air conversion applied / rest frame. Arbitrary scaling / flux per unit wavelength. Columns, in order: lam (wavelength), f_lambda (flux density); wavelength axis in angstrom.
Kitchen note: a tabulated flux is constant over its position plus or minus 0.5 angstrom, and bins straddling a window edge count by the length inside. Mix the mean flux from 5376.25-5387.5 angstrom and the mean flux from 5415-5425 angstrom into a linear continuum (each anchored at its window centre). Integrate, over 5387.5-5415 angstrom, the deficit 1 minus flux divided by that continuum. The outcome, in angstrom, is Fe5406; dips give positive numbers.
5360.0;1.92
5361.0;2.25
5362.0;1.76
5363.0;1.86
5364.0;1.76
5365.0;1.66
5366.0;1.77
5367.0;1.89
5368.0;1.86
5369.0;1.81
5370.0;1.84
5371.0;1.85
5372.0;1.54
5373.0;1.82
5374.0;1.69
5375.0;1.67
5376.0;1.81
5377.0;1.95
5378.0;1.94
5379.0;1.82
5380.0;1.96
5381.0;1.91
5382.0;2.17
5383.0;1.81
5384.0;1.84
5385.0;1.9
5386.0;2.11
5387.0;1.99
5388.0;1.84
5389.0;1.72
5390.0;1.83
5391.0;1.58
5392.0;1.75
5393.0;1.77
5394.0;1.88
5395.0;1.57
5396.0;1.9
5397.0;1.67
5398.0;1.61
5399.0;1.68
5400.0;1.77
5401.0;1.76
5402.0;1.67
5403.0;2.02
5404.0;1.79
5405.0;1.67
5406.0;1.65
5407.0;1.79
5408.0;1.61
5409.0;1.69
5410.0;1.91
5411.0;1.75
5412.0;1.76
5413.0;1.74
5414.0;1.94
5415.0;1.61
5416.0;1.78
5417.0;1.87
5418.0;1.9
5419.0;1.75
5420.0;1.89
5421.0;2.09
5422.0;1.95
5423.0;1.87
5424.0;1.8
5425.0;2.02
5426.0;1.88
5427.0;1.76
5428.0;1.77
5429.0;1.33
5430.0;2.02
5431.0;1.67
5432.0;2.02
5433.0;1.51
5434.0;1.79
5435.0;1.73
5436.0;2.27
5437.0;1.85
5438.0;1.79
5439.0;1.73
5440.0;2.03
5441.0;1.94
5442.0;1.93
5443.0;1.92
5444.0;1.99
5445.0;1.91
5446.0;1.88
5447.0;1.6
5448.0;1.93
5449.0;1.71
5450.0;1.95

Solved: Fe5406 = 2.3 angstrom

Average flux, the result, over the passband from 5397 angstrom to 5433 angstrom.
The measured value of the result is 1.79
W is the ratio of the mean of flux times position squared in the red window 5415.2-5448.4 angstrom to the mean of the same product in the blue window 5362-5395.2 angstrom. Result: 1.0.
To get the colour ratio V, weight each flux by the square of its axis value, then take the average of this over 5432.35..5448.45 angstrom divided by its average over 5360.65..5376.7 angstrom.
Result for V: 1.06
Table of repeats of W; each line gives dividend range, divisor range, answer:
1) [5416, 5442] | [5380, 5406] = 1.04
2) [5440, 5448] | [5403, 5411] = 1.10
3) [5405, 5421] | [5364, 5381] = 1.00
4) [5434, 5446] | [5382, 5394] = 1.05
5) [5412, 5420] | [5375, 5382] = 0.96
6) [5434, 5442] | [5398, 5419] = 1.09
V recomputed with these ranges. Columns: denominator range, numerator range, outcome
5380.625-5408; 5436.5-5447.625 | 1.06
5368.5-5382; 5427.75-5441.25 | 1.02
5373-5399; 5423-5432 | 1.00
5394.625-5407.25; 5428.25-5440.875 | 1.06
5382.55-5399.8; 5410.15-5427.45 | 1.04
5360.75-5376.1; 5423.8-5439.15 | 1.03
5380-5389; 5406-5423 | 0.95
